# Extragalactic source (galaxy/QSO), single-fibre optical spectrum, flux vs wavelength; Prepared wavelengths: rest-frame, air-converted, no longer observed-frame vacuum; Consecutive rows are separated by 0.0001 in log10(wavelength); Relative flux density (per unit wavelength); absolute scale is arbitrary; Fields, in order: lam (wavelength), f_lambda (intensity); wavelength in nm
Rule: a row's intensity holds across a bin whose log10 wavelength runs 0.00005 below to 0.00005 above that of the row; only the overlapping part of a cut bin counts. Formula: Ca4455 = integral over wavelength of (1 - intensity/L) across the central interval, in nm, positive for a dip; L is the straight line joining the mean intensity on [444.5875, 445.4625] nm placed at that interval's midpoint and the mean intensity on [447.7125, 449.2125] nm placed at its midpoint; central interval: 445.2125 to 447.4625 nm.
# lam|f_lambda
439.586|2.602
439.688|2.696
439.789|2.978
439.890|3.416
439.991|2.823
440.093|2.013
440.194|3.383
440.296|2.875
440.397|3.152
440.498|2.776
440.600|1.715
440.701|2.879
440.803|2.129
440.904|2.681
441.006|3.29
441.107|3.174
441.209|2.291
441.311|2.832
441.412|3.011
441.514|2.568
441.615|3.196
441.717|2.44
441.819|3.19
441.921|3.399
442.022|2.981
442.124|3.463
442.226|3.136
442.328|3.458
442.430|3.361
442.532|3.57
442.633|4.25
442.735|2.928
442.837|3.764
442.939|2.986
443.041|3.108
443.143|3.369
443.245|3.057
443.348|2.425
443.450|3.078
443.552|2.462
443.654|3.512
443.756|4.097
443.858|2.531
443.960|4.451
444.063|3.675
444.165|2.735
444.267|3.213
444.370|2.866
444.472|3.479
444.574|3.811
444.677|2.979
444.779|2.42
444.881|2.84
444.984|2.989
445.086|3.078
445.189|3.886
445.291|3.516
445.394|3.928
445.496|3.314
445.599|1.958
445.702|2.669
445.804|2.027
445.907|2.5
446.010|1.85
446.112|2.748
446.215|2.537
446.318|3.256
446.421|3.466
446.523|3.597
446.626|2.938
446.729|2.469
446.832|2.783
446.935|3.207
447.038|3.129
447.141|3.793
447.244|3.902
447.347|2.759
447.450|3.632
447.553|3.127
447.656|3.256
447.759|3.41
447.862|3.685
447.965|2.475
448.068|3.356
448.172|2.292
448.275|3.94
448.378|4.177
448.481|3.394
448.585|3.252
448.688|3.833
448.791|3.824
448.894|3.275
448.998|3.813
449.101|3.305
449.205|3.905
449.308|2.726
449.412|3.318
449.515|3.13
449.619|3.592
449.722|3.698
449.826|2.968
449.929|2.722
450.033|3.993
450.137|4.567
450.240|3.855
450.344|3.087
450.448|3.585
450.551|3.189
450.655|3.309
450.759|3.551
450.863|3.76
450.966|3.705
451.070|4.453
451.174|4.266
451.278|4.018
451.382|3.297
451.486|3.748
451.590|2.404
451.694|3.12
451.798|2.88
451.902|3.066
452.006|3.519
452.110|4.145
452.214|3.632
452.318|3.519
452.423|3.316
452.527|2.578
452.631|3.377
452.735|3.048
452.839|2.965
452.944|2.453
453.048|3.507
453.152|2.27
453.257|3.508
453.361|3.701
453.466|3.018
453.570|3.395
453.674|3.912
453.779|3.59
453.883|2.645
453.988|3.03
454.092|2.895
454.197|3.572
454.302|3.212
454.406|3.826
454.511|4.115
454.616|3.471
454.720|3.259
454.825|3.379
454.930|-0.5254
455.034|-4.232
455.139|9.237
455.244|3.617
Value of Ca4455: 0.22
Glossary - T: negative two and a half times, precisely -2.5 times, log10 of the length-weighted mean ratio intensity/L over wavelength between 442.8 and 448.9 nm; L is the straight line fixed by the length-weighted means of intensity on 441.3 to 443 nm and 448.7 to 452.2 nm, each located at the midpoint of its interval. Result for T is 0.061 mag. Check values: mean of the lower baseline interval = 3.22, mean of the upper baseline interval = 3.51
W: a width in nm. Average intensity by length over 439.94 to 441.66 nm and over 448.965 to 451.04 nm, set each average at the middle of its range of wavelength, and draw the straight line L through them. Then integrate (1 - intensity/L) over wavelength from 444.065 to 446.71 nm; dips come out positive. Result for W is 0.11 nm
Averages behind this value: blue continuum 2.75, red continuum 3.5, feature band 2.99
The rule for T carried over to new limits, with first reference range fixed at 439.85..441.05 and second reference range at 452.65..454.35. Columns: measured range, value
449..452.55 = -0.131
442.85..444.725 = -0.130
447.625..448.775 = -0.131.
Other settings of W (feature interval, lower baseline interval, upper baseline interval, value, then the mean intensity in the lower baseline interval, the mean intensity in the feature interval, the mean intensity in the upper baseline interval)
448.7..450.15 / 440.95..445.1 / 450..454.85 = -0.059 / 3.16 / 3.47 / 3.42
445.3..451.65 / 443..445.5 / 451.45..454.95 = -0.189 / 3.23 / 3.31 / 3.19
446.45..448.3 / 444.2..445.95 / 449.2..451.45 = 0.036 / 3.03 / 3.2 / 3.57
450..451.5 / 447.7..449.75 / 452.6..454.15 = -0.207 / 3.42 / 3.76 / 3.15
